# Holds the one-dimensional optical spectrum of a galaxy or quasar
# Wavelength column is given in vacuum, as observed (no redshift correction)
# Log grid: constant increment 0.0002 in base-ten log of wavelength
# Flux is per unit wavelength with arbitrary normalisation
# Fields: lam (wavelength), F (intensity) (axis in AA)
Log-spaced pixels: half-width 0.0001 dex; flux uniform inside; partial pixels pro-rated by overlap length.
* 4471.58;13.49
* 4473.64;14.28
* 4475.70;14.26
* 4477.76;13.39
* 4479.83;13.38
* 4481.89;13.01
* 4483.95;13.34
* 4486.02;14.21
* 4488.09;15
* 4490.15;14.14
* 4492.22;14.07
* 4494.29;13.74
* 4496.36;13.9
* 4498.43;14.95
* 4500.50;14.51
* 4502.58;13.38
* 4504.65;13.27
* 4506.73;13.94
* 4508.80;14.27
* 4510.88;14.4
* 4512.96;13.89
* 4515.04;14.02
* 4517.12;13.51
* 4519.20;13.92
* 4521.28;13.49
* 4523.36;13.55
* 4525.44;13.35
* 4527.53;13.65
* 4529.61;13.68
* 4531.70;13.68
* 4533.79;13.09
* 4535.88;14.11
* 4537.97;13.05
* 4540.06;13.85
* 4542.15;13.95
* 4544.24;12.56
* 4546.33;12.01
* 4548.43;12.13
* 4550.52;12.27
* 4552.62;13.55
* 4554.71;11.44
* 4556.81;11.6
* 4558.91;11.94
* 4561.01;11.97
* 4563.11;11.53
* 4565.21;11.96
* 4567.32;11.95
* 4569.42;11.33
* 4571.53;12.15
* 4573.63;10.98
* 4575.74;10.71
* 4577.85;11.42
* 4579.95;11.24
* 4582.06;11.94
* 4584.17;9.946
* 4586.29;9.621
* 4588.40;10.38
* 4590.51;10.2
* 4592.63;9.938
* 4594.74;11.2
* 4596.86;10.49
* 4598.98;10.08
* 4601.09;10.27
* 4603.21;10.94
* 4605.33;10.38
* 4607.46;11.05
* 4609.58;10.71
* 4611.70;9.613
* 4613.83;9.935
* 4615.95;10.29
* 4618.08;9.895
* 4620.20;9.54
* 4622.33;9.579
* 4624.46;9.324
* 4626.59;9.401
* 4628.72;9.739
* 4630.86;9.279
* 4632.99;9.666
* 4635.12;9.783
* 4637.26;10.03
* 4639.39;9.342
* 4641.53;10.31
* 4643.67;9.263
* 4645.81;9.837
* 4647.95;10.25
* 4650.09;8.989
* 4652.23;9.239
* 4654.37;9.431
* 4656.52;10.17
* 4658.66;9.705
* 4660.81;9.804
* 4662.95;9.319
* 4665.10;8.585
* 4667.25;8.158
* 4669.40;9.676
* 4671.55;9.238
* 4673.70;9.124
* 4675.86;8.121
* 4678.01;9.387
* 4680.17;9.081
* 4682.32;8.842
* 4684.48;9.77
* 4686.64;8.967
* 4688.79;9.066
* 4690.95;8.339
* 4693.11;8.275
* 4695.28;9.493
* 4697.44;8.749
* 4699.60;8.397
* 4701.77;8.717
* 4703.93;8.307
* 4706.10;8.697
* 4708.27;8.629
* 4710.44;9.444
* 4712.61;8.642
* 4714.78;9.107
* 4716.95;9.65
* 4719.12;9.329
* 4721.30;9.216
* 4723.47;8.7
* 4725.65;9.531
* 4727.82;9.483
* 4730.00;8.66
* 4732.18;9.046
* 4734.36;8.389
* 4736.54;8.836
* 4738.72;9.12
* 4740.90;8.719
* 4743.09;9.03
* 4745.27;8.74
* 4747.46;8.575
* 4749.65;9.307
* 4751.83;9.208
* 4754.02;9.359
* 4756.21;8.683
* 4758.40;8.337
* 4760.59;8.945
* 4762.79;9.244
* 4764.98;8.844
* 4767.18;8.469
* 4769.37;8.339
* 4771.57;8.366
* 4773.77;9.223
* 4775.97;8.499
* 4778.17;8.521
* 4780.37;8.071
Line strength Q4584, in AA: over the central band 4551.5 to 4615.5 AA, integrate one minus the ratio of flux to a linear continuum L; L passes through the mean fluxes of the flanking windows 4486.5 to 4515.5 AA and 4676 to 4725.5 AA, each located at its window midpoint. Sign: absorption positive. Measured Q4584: 5.21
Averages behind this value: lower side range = 14.1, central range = 11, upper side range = 8.94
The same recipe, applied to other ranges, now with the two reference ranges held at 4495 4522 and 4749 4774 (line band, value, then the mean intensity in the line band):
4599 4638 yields 5.87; 9.97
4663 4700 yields 5.44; 8.92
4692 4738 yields 4.00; 8.92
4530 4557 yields 0.67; 12.9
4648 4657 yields 1.26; 9.5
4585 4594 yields 1.64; 10.1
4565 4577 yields 1.15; 11.5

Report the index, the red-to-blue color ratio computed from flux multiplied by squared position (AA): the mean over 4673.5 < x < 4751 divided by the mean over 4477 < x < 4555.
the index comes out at 0.72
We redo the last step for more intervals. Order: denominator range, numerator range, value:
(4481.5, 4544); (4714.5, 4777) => 0.71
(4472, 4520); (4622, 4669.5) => 0.73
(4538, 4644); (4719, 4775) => 0.88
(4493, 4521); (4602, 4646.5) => 0.75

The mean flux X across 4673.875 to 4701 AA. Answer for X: 8.88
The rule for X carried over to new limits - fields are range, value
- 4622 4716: 9.21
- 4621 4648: 9.65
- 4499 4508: 13.8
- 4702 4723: 8.98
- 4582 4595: 10.3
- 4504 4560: 13.3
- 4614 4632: 9.65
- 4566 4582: 11.4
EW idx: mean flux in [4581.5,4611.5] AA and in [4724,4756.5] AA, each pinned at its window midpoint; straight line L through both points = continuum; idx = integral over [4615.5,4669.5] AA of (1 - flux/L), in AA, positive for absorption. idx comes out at 2.36 AA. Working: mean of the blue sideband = 10.5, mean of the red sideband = 8.98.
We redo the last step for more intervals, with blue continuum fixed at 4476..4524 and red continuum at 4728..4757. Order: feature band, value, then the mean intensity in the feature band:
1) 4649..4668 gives 2.42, 9.29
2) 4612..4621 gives 1.25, 9.9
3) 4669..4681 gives 1.43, 9.07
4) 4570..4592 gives 2.49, 10.8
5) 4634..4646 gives 1.38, 9.75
